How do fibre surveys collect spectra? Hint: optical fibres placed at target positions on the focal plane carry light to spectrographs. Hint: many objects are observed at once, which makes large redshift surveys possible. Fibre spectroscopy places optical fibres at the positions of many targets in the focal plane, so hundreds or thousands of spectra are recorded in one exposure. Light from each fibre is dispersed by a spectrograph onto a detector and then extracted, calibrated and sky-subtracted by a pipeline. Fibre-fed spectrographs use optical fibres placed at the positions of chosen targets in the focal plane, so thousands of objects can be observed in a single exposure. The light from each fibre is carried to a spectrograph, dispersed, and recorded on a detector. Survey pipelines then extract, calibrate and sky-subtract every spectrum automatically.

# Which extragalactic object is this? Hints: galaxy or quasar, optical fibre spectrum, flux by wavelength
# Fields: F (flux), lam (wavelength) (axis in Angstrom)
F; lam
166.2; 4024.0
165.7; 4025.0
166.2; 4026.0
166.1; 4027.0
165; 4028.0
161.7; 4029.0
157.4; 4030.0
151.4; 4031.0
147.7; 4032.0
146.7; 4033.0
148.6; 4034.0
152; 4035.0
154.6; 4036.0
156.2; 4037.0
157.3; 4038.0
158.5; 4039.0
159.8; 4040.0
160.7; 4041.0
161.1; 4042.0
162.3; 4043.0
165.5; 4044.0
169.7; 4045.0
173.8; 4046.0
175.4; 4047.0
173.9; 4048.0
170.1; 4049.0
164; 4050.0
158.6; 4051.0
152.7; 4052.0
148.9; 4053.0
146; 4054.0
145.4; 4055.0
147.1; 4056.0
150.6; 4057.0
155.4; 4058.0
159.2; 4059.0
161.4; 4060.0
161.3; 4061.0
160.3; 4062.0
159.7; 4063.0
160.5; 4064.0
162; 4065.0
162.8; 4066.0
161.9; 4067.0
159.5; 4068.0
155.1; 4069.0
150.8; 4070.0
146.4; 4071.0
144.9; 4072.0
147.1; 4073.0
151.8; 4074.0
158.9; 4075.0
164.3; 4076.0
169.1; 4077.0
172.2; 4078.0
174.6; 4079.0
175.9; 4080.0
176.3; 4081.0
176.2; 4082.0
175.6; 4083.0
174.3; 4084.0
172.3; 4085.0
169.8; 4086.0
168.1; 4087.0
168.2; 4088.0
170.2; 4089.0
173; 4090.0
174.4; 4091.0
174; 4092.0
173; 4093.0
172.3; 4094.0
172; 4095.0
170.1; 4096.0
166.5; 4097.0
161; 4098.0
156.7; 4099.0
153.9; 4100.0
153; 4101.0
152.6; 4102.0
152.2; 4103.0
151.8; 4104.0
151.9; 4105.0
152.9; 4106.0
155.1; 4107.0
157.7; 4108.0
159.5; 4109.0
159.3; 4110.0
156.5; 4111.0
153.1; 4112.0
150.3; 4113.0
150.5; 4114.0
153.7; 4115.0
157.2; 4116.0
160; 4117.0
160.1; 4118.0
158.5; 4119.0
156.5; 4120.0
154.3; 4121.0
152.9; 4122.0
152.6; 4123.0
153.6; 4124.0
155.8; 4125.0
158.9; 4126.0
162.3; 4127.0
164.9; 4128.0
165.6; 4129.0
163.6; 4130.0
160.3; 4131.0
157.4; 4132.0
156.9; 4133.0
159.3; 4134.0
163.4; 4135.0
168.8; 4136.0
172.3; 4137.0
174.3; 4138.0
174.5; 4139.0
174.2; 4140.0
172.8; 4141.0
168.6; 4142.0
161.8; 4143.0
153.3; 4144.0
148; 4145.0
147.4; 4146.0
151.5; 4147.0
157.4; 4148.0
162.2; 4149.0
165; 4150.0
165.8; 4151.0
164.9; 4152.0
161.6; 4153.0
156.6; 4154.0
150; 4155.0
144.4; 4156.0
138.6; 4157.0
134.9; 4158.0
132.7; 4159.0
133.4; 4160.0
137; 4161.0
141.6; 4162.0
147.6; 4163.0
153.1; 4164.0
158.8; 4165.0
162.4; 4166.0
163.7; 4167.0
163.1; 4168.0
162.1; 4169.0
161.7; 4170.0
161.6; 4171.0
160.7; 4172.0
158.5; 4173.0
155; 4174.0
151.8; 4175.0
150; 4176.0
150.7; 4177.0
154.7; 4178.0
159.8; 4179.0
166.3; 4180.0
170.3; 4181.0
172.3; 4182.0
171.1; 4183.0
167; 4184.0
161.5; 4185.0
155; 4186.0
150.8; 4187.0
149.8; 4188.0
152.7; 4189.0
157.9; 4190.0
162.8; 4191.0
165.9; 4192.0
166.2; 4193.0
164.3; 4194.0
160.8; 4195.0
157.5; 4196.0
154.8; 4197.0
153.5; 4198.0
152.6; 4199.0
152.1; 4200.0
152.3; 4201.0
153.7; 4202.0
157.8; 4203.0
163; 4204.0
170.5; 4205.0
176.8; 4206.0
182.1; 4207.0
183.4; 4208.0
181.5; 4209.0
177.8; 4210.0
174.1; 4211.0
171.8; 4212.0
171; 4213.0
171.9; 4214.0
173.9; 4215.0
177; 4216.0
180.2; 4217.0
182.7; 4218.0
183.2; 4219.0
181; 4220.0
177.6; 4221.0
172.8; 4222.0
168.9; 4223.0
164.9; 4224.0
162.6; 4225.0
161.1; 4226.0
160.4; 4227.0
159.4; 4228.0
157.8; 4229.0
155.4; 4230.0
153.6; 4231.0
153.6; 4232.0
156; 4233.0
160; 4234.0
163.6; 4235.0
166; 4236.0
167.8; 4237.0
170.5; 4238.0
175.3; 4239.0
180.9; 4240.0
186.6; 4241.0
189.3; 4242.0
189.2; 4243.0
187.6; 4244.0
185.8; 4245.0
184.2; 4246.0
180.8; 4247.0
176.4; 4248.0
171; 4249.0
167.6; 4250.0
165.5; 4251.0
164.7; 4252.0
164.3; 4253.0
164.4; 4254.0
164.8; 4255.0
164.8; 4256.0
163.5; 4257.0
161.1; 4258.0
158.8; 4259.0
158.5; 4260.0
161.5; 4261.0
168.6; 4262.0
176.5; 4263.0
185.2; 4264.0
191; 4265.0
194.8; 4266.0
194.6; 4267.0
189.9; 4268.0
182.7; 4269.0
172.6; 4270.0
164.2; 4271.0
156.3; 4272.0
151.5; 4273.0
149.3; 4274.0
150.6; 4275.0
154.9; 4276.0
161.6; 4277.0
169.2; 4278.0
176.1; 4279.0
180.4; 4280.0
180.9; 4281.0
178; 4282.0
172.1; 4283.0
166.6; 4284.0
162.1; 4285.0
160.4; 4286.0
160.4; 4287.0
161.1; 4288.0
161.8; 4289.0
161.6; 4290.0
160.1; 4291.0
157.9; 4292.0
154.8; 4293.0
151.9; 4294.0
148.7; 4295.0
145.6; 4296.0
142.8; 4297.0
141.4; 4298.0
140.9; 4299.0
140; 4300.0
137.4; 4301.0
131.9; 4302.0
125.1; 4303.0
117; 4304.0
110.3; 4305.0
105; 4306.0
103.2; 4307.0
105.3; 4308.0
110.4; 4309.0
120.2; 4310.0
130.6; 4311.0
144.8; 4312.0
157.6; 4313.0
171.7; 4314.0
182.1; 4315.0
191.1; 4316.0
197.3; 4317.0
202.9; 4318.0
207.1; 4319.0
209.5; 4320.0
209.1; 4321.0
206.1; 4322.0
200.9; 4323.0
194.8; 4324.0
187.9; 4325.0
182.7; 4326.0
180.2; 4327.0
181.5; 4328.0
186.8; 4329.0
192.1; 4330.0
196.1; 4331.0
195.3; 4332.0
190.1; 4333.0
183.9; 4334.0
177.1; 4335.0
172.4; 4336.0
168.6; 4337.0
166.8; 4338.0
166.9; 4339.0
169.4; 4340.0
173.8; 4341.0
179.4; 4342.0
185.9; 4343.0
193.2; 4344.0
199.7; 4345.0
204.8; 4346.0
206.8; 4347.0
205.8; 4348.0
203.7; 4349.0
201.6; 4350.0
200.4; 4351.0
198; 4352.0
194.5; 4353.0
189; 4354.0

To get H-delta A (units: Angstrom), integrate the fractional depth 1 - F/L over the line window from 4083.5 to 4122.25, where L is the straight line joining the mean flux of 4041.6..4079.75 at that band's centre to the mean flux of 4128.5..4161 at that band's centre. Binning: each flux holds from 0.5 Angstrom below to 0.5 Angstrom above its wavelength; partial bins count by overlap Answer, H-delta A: -0.6 Angstrom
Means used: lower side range 160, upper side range 158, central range 161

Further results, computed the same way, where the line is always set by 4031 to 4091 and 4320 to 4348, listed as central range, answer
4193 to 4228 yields 1.5 Angstrom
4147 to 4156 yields 0.6 Angstrom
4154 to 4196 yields 4.1 Angstrom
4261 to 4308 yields 6.6 Angstrom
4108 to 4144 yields 1.5 Angstrom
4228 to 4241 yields 1.0 Angstrom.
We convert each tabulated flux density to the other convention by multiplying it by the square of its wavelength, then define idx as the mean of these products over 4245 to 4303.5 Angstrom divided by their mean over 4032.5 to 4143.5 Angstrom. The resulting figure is 1.1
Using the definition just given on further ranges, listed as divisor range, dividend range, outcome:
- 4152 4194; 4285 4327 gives 1.08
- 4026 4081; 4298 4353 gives 1.23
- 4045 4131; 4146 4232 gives 1.05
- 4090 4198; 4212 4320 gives 1.09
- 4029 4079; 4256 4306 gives 1.12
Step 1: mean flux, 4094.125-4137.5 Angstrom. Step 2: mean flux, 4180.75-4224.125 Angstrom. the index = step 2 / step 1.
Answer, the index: 1.1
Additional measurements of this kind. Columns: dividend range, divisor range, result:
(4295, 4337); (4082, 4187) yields 1.03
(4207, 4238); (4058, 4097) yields 1.02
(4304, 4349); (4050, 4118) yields 1.09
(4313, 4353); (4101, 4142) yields 1.19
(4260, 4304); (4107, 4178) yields 1.03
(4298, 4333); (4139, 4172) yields 1.05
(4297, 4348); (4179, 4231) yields 1.02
